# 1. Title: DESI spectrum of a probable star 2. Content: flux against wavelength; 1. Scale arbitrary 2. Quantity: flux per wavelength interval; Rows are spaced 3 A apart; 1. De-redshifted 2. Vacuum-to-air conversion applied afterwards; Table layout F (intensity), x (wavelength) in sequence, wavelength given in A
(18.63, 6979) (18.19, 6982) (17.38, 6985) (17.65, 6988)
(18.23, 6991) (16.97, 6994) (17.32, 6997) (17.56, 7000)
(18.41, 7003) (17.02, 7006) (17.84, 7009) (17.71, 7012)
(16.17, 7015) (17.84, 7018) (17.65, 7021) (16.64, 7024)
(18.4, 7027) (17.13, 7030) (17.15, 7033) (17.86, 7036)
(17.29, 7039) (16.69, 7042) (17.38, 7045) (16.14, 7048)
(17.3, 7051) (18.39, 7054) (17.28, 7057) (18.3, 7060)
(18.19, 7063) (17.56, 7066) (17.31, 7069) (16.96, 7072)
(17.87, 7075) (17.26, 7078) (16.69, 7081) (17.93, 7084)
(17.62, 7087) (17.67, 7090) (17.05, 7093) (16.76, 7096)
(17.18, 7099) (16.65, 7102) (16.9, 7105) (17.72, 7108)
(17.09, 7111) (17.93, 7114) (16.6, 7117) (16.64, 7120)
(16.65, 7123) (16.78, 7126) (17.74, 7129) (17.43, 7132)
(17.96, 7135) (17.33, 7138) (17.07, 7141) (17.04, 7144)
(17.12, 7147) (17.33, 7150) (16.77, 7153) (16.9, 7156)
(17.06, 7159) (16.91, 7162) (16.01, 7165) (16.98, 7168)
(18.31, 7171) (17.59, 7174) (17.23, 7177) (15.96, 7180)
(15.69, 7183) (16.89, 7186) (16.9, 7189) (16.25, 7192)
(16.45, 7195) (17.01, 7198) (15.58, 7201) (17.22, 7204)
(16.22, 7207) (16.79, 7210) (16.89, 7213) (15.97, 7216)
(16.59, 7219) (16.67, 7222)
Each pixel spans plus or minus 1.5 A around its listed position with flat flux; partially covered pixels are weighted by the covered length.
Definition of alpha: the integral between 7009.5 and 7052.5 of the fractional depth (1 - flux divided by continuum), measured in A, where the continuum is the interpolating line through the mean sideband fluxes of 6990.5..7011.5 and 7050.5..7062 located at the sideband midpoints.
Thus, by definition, 1.2 A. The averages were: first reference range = 17.6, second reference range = 17.9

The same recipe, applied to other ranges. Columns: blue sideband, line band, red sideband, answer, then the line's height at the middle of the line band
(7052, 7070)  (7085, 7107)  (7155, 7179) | 0.6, 17.6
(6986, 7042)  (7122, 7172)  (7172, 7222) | -0.9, 16.8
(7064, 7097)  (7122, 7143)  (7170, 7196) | -0.3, 17.1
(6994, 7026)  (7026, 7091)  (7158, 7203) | -0.9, 17.2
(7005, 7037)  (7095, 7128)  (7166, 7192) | 0.2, 17.1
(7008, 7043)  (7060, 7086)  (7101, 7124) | -0.5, 17.2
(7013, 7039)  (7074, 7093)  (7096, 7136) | -0.3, 17.2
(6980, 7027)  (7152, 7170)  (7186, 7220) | -0.1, 16.8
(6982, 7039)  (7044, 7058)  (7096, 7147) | 0.1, 17.4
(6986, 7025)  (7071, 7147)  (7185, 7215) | -0.9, 17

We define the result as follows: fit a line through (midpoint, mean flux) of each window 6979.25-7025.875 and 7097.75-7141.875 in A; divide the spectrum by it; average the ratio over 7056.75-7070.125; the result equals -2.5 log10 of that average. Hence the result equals -0.03 mag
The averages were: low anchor 17.5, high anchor 17.2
